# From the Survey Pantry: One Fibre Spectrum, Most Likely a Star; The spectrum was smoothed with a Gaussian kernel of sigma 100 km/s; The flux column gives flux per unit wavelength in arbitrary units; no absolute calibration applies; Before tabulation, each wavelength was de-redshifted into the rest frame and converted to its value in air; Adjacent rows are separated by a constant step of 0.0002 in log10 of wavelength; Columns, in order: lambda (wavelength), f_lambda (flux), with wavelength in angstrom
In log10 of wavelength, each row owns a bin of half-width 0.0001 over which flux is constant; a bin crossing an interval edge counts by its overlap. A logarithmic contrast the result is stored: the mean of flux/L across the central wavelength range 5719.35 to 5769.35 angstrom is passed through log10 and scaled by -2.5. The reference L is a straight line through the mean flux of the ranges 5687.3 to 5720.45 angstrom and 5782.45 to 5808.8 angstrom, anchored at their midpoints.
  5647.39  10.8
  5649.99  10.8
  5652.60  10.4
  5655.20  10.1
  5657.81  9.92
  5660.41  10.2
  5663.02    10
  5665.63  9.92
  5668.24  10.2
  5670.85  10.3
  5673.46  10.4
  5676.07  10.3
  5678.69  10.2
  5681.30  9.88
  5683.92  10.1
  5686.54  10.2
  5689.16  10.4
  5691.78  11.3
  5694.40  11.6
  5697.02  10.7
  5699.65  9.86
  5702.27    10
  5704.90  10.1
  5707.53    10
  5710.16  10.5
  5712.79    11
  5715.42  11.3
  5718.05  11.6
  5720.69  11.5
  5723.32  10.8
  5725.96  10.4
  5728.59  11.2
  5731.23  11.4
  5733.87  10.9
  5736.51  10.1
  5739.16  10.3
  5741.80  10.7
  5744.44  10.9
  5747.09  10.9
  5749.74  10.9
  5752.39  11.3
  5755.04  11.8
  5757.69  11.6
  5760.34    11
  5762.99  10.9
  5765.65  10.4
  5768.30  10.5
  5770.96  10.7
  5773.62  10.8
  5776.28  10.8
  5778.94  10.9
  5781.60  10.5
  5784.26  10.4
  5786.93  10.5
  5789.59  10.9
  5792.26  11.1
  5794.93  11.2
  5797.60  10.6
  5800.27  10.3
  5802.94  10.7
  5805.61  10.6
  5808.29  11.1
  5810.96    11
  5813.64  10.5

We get -0.02 mag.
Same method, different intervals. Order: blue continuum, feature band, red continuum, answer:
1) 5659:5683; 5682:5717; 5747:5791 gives -0.02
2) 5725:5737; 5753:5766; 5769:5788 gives -0.05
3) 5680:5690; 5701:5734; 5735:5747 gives -0.05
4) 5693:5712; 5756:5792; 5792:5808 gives -0.01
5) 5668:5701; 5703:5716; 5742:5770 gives 0.01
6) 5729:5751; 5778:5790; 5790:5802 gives 0.02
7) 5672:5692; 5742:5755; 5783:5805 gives -0.05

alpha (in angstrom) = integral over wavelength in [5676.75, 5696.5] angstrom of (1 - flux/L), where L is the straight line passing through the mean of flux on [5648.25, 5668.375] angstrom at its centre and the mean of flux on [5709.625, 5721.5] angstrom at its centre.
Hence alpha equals 0.3 angstrom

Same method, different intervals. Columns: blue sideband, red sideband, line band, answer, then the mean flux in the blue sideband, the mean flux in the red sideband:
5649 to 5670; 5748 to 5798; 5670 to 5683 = 0.1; 10.2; 10.9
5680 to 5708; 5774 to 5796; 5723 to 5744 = -0.3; 10.4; 10.8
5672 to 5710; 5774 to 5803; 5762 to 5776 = 0.0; 10.4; 10.7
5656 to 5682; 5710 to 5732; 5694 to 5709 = 0.6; 10.1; 11.1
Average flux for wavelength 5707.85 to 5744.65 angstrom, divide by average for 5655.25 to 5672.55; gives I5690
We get 1.1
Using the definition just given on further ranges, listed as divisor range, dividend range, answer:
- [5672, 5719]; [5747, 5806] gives 1.03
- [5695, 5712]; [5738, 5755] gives 1.06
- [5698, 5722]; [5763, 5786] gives 1.00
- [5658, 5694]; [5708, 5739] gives 1.06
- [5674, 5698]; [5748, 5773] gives 1.05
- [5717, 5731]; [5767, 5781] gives 0.97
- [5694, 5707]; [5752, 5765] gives 1.09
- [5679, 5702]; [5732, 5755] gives 1.03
